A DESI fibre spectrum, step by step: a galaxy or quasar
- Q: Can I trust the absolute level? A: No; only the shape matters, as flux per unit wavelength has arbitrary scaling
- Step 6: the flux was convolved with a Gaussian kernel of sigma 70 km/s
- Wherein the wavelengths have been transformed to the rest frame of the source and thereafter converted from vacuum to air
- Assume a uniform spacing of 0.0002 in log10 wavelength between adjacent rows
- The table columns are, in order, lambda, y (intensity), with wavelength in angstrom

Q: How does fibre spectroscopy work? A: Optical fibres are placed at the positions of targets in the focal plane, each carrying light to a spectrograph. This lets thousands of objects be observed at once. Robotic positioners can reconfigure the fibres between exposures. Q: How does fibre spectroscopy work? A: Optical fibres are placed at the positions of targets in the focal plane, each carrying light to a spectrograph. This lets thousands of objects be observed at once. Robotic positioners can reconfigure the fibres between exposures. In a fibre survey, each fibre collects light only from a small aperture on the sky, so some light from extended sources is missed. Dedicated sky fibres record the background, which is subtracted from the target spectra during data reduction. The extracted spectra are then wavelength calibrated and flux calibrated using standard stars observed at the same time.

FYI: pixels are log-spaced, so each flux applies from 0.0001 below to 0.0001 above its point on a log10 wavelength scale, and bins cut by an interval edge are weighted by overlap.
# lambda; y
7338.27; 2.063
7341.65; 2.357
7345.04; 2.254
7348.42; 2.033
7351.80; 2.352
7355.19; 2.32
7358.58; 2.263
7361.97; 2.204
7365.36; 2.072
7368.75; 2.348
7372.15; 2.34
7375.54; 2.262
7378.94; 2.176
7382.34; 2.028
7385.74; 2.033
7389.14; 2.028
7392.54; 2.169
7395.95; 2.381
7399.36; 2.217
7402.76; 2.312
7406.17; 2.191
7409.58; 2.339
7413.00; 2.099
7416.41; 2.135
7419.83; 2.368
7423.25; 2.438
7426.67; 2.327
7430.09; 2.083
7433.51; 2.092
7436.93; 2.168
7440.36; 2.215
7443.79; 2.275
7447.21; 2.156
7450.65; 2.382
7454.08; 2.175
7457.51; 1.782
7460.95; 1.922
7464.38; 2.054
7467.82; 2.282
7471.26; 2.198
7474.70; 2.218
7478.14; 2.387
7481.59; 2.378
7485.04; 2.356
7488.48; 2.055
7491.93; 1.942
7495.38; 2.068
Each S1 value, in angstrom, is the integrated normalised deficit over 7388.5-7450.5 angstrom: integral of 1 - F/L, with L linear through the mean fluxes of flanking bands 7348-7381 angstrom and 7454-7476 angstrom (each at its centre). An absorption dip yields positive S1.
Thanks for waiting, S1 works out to -2.2 angstrom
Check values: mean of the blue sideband 2.24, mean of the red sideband 2.08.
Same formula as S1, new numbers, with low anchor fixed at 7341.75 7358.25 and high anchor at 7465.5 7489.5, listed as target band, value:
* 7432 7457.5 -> 0.9 angstrom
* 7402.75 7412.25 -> 0.0 angstrom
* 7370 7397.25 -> 1.0 angstrom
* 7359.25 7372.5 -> 0.1 angstrom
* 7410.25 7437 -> 0.5 angstrom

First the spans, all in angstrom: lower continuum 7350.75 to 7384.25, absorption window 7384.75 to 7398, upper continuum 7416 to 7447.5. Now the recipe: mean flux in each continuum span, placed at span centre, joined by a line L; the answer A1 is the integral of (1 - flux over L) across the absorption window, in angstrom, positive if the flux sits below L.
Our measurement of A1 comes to 0.4 angstrom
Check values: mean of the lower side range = 2.23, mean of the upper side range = 2.23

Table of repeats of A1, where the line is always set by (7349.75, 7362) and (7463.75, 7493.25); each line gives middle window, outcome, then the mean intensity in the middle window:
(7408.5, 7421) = 0.2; 2.22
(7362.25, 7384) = 0.7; 2.2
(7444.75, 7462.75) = 1.1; 2.09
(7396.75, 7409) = 0.0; 2.26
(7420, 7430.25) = -0.4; 2.33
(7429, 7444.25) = 0.5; 2.16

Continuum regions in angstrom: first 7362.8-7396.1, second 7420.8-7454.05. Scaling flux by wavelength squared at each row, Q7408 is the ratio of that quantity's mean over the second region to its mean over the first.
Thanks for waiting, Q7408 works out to 1.0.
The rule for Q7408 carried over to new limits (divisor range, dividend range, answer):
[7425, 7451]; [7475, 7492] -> 1.03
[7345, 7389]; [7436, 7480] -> 1.01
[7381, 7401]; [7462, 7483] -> 1.07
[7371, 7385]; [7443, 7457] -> 1.03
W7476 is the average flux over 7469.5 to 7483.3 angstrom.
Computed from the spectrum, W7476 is 2.29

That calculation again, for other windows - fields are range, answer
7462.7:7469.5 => 2.17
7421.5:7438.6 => 2.22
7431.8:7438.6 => 2.13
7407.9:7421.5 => 2.23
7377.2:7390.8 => 2.07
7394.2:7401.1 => 2.3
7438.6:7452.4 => 2.26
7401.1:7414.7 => 2.23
